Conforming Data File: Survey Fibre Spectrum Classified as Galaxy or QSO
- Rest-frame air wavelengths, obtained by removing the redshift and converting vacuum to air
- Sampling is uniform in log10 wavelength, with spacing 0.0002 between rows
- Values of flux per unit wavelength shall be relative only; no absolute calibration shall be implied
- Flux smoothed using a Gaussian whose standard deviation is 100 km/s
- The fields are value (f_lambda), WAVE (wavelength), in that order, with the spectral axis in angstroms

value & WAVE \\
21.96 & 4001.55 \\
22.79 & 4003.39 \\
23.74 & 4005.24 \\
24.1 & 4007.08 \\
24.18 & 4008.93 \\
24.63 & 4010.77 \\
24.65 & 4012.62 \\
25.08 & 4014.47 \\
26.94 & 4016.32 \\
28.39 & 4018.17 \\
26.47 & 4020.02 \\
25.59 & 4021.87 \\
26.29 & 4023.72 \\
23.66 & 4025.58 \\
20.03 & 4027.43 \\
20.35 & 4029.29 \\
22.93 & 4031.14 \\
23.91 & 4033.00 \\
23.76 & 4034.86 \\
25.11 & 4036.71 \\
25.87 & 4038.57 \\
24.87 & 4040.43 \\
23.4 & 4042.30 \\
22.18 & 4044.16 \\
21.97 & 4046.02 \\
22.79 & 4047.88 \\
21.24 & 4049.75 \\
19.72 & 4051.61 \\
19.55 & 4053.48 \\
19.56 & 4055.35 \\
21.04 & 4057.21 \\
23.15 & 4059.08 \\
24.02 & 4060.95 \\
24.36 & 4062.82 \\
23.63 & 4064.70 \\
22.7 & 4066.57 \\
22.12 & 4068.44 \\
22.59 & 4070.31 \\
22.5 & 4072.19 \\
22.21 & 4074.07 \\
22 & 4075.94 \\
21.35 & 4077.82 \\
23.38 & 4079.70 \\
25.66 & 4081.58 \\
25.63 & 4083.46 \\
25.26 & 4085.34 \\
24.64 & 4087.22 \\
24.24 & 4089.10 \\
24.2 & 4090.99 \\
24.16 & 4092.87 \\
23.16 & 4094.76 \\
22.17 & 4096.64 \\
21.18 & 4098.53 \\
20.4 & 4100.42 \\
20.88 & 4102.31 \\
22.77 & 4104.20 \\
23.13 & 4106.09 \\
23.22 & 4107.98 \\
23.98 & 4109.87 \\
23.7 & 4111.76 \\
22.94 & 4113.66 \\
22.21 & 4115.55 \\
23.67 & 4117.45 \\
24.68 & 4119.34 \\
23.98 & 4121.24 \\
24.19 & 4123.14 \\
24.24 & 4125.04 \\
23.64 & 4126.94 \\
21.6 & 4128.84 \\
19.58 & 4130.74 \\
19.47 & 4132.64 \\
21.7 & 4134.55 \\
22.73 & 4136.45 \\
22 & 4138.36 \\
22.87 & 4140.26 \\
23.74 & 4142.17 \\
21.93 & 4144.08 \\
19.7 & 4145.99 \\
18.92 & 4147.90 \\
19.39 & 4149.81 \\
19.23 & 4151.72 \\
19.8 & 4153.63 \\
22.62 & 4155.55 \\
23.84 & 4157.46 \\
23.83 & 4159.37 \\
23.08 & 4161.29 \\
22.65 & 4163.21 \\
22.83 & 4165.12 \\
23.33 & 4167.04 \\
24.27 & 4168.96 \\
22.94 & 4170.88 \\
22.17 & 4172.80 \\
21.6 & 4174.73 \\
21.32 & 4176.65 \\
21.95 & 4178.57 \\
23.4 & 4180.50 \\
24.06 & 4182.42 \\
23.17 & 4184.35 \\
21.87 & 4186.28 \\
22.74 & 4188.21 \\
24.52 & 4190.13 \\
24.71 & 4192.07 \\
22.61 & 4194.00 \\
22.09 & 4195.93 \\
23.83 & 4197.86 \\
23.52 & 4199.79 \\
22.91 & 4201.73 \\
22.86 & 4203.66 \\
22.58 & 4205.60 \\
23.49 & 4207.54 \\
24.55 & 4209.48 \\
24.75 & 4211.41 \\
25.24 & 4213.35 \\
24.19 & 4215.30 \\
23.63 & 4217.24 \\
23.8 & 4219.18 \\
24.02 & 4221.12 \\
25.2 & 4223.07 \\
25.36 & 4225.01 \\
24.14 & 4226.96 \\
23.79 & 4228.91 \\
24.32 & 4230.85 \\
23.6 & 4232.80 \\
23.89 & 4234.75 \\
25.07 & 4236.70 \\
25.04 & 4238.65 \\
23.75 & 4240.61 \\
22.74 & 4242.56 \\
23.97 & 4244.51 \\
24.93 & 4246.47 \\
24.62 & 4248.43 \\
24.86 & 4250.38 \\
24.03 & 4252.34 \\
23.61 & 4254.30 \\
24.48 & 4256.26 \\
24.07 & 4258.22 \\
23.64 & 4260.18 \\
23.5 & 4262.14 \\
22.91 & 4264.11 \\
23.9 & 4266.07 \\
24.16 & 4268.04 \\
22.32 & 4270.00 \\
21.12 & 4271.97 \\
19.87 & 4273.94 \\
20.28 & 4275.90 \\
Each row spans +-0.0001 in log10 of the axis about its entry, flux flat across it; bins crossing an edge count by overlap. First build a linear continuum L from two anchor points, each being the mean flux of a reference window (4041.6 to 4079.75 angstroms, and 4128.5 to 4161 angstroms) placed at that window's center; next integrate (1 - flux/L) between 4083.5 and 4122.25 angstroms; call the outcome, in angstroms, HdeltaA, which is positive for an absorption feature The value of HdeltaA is -2.7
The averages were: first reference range 22.1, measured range 23.3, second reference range 21.4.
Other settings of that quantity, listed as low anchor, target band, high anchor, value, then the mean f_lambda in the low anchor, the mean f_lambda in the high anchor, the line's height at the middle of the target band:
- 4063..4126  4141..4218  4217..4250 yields 3.6 angstroms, 23.2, 24.3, 23.9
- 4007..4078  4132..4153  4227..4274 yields 2.2 angstroms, 23.3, 23.8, 23.5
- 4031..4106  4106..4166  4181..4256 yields 2.6 angstroms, 22.9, 23.9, 23.4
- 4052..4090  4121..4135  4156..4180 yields 0.4 angstroms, 22.9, 22.8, 22.9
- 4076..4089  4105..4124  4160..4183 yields 0.1 angstroms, 24.2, 22.8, 23.7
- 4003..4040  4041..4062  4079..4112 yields 2.0 angstroms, 24.5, 23.4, 24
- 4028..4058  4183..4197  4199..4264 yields 0.3 angstroms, 22.4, 24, 23.7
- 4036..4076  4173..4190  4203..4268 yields 0.7 angstroms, 22.6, 24.1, 23.6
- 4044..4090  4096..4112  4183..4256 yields 0.5 angstroms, 22.7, 23.9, 23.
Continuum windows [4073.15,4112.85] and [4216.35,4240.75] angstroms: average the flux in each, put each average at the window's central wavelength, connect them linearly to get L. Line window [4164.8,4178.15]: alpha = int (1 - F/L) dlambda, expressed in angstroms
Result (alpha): 0.7 angstroms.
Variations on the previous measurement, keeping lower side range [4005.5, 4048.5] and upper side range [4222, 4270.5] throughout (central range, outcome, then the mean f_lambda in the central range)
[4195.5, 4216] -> 0.4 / 23.7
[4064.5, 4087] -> 0.8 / 23.3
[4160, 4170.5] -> 0.4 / 23.2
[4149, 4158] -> 1.2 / 20.9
